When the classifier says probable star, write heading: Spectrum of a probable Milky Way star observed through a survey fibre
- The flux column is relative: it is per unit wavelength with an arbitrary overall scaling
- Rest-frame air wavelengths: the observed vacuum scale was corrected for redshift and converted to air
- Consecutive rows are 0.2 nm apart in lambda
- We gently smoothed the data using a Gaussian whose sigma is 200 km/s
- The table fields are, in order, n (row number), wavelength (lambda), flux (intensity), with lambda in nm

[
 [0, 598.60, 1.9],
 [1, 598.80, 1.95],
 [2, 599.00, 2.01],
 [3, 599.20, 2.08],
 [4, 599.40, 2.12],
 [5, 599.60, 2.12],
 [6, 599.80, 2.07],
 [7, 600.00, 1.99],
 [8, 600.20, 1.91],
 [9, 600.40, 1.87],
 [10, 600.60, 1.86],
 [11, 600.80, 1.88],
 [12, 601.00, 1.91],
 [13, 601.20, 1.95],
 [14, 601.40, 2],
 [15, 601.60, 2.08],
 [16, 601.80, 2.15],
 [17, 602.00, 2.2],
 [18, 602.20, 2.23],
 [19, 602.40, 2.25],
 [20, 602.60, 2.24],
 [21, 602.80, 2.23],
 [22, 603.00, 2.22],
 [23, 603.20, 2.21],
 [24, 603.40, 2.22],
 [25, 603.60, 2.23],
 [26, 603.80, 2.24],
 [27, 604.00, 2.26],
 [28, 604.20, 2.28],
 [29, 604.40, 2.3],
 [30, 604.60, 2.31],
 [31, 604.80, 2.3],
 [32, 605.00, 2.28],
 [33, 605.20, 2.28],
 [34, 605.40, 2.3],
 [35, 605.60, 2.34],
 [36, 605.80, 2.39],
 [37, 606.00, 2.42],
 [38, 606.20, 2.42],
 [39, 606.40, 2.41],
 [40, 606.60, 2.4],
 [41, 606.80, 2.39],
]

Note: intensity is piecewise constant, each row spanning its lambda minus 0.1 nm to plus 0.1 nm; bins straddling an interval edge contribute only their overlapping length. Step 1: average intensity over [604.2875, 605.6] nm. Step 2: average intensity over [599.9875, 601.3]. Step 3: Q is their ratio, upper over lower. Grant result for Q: 1.21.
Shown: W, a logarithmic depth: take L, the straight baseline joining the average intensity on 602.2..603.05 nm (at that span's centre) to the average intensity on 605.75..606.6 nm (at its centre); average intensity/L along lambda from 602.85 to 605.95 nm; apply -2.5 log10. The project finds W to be 0.02 mag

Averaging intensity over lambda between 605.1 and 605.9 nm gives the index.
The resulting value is 2.33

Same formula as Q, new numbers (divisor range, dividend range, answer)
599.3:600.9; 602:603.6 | 1.13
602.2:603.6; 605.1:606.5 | 1.06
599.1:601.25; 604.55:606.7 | 1.19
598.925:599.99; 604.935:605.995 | 1.12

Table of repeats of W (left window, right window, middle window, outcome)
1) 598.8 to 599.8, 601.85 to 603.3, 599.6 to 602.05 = 0.08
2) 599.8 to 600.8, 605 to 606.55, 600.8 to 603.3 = -0.03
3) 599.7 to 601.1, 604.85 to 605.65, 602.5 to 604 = -0.04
